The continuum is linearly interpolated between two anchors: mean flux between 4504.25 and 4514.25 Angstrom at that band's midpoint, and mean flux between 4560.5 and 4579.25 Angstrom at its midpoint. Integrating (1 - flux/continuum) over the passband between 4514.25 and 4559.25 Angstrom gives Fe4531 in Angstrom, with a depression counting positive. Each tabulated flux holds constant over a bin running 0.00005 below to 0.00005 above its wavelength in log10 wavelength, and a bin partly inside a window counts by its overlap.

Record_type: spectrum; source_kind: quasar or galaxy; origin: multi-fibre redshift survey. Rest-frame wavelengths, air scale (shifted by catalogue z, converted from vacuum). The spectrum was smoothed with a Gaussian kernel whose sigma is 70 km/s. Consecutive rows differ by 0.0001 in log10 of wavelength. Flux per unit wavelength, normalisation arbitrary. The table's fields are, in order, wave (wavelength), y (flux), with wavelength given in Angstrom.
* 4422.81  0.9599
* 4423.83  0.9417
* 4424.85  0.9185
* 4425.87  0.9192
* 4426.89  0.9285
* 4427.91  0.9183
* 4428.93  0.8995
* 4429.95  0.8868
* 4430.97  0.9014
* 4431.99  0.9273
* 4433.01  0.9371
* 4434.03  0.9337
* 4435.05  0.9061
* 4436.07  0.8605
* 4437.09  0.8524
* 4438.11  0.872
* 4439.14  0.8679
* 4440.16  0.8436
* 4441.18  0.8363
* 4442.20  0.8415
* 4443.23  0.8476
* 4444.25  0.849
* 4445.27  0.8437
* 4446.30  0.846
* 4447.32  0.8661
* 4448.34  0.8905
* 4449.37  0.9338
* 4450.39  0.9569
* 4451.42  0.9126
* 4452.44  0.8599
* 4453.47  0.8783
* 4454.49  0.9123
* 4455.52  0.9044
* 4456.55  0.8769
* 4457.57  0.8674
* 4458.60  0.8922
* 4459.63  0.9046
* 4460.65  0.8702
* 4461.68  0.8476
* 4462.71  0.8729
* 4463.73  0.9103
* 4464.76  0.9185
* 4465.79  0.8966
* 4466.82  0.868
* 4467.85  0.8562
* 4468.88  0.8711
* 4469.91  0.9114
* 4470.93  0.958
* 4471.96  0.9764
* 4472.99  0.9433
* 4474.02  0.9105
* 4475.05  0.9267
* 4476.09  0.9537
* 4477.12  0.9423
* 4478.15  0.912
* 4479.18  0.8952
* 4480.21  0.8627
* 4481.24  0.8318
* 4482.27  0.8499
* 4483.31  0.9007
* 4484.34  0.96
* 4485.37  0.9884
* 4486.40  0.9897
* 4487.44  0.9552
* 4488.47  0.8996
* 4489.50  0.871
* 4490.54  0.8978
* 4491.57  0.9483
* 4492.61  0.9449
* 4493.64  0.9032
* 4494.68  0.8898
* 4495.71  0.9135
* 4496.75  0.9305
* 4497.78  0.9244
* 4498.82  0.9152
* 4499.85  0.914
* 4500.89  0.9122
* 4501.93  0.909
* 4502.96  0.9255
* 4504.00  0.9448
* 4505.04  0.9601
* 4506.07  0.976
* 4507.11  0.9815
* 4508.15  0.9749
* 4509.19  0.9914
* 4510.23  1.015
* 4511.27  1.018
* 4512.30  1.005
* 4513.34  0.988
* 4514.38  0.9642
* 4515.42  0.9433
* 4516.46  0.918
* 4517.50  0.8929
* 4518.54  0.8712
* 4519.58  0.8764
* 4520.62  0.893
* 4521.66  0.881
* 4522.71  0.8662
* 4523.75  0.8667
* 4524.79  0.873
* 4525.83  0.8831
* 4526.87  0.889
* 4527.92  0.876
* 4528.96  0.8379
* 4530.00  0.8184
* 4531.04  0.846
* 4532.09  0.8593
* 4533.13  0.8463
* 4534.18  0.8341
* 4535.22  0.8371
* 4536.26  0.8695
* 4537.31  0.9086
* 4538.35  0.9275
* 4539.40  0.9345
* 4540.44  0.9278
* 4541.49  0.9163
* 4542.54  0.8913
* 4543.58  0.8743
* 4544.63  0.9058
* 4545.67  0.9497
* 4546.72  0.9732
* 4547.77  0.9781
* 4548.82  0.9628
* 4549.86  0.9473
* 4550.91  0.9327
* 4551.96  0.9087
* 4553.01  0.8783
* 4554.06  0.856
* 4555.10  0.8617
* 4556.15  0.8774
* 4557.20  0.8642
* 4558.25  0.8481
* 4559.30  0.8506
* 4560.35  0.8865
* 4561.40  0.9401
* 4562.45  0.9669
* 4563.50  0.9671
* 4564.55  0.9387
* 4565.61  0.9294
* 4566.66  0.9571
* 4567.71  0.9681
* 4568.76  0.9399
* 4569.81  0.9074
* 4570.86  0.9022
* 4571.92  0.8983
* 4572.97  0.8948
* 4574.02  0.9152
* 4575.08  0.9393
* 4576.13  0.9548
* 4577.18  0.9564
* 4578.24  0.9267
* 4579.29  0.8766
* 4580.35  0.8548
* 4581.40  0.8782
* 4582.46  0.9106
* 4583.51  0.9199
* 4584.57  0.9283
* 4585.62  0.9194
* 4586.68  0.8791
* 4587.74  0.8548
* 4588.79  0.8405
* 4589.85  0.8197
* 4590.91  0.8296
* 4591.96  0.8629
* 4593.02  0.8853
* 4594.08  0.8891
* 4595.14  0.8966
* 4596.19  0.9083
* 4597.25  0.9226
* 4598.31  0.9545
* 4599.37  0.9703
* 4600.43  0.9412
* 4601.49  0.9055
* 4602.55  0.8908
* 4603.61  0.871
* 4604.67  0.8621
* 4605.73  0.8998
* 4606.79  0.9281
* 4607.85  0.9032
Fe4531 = 3.3 Angstrom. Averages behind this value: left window 0.988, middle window 0.891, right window 0.933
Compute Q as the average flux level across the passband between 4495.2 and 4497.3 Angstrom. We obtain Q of 0.922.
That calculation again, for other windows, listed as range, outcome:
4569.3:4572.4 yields 0.901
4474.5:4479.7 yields 0.925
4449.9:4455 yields 0.904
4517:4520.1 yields 0.88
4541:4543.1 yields 0.904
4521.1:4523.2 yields 0.871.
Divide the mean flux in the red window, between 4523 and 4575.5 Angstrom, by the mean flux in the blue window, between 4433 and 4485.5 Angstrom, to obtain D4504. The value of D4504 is 1.0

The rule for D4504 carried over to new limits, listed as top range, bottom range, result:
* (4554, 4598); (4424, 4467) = 1.01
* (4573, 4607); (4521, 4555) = 1.01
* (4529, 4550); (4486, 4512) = 0.96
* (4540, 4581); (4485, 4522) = 0.98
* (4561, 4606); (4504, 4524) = 0.96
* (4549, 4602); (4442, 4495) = 1.01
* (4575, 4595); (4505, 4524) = 0.94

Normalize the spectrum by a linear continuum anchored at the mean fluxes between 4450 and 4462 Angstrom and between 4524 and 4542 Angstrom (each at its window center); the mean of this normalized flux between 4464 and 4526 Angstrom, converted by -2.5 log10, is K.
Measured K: -0.048 mag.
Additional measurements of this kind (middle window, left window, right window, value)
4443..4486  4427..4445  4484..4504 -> 0.01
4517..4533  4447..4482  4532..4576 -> 0.05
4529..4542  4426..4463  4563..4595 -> 0.03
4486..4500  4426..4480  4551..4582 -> -0.03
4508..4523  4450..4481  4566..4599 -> -0.04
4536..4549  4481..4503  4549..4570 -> -0.01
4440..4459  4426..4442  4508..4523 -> 0.03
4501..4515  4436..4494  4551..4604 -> -0.08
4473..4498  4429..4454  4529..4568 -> -0.03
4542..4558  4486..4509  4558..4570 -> 0.02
